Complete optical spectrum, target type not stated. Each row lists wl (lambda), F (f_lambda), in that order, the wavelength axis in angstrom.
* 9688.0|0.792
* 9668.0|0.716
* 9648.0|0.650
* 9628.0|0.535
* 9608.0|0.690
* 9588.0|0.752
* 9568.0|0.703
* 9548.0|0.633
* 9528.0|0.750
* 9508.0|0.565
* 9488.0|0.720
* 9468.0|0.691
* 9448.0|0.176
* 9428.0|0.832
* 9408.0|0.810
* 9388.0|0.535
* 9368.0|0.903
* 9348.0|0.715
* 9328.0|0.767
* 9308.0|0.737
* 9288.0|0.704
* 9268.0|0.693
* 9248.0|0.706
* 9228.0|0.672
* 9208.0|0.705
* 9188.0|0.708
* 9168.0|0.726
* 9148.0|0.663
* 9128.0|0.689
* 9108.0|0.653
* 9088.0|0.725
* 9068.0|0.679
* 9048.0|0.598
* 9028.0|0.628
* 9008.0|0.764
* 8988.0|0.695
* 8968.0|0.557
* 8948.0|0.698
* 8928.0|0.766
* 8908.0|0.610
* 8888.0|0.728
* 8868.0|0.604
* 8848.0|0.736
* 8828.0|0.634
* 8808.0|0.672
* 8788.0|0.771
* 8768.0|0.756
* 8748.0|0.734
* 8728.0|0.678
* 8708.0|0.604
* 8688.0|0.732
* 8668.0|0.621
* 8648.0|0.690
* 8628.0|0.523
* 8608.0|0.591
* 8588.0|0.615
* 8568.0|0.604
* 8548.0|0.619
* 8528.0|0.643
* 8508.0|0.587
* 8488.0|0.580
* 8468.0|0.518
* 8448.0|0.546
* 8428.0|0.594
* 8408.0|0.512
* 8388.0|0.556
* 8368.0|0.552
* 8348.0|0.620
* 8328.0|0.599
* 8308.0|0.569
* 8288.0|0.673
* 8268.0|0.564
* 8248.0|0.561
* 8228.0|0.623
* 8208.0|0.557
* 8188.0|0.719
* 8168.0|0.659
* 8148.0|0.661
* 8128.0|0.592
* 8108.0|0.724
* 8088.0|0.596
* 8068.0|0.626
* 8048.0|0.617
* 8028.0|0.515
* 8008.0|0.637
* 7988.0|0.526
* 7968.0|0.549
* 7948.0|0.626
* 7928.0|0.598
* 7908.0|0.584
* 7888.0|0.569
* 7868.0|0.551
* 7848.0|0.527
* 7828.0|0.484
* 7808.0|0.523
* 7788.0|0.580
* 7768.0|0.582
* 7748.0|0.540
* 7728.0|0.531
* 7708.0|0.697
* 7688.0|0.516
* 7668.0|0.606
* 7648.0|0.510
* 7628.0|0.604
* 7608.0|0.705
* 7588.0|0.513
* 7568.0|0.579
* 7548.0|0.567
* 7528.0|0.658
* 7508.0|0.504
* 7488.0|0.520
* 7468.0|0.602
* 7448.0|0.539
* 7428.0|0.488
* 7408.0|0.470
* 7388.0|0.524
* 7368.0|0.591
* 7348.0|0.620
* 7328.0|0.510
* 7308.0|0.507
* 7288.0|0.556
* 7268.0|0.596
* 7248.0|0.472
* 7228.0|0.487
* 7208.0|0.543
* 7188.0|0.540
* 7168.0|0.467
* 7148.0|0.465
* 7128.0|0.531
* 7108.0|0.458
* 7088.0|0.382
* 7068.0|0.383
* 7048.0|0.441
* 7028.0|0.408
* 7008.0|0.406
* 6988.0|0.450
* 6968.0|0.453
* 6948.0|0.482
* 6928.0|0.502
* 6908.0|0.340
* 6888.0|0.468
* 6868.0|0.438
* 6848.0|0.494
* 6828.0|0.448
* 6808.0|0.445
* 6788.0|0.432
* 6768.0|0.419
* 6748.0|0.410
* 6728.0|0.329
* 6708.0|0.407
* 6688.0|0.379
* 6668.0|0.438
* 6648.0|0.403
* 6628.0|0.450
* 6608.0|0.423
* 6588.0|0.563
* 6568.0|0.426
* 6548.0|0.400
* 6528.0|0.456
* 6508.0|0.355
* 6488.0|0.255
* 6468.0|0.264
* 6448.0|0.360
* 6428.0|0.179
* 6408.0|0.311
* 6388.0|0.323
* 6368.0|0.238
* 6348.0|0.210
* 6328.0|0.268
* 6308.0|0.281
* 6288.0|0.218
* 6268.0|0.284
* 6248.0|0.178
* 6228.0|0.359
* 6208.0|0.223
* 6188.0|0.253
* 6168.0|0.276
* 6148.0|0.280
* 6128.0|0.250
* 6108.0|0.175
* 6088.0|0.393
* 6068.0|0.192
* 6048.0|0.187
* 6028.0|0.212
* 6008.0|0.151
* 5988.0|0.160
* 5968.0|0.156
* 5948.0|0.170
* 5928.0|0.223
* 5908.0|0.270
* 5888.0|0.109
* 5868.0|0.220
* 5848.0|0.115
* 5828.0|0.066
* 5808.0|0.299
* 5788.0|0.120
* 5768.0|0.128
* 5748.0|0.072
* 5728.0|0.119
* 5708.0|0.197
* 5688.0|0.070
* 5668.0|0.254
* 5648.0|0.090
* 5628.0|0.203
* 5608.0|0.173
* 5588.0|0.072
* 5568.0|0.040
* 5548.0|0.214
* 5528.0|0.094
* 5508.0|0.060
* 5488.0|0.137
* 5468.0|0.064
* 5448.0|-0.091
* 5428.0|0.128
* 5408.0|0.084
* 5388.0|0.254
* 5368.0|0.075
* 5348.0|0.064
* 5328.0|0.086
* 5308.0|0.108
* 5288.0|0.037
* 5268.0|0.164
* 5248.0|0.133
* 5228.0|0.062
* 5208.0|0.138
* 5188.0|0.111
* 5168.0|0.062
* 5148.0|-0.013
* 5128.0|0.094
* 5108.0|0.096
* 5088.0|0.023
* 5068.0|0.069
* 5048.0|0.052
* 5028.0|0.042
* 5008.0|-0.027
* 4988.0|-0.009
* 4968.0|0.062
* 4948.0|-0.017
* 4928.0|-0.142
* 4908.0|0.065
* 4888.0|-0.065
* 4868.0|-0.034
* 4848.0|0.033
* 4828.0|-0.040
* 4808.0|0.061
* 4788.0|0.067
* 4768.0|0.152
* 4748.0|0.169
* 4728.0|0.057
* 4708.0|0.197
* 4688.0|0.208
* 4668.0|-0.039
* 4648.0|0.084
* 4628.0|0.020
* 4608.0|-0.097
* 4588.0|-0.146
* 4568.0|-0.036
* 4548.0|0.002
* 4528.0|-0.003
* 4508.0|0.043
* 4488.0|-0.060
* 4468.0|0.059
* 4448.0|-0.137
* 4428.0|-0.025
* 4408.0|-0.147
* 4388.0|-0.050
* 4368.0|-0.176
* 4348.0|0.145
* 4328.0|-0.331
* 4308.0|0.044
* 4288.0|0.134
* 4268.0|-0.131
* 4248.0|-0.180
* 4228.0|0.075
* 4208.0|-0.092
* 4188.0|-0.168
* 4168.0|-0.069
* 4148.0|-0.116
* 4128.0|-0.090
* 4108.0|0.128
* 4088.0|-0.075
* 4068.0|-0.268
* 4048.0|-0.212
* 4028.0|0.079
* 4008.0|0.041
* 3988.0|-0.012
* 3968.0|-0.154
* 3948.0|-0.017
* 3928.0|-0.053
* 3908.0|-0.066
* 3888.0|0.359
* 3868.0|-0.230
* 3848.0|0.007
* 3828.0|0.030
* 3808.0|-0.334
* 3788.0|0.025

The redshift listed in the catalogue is 0.63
